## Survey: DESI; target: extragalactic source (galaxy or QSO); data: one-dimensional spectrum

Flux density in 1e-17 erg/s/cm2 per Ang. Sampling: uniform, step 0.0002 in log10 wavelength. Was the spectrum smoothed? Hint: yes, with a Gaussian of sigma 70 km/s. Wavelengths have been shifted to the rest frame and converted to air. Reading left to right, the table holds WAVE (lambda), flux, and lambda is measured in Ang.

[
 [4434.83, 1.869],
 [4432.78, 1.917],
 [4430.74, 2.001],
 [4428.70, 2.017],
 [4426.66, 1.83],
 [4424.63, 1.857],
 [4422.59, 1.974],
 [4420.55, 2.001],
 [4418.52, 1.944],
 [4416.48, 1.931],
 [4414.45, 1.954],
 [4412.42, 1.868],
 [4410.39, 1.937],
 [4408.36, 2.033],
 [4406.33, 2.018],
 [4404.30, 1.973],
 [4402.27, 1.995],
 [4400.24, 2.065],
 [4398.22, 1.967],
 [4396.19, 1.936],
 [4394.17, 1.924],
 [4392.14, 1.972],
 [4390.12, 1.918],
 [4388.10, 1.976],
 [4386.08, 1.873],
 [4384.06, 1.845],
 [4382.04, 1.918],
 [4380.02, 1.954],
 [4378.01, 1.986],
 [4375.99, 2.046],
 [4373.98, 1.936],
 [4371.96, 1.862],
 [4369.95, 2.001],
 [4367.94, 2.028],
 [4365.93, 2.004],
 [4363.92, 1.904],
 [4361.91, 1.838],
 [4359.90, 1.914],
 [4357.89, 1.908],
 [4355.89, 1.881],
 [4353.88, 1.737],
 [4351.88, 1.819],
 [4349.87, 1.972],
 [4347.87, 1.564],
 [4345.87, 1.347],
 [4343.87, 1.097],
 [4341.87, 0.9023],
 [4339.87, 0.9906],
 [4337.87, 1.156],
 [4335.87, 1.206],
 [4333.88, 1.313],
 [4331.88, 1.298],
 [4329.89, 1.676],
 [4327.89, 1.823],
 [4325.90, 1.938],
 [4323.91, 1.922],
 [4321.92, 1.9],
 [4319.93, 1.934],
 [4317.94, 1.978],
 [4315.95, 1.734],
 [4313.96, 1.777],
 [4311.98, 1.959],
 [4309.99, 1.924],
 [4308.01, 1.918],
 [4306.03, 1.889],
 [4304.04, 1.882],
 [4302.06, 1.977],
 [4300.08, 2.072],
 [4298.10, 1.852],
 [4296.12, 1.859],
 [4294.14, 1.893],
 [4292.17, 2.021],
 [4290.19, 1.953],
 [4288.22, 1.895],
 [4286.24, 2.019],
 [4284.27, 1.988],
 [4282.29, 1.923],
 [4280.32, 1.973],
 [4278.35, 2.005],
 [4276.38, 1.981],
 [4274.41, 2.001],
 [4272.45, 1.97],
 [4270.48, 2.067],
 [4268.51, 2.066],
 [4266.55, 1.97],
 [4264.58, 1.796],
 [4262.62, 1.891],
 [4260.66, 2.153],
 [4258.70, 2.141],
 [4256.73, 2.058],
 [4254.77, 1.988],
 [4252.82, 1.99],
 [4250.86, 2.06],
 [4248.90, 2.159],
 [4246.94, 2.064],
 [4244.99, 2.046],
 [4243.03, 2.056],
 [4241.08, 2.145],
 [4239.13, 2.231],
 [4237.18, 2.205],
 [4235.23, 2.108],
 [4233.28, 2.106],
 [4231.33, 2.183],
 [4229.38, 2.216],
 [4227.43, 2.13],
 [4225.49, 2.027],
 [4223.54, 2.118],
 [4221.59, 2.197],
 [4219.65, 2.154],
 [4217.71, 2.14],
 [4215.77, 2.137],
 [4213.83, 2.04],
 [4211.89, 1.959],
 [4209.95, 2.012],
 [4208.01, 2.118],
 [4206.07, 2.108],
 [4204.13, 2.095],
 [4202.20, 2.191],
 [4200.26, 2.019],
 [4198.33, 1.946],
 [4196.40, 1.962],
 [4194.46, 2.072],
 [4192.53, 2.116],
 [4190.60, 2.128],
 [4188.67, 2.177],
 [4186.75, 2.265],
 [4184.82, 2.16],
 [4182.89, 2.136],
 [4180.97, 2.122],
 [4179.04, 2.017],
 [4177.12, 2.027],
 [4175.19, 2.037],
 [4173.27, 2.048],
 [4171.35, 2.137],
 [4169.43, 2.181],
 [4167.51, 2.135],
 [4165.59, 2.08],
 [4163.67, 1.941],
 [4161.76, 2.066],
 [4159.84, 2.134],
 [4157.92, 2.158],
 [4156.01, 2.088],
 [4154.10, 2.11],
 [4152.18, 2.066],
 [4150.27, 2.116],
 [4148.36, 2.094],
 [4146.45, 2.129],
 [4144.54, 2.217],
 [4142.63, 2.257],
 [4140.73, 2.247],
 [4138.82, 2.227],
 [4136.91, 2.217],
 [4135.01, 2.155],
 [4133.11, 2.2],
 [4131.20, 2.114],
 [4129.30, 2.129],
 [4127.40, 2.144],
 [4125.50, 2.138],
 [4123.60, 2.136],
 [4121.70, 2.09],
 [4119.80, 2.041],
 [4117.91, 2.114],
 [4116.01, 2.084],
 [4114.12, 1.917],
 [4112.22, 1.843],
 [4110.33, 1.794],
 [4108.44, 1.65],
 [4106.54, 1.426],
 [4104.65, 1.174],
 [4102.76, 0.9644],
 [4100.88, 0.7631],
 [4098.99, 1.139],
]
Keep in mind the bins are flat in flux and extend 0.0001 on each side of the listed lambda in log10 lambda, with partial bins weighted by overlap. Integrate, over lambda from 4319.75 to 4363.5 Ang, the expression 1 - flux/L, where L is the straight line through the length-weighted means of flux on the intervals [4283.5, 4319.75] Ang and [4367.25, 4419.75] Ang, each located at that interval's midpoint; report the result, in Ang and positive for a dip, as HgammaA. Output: 7.7 Ang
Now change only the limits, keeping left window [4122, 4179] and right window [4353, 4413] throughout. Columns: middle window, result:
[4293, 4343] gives 7.2 Ang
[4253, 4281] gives 0.4 Ang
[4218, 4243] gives -1.0 Ang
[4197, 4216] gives 0.2 Ang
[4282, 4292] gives 0.3 Ang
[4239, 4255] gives -0.2 Ang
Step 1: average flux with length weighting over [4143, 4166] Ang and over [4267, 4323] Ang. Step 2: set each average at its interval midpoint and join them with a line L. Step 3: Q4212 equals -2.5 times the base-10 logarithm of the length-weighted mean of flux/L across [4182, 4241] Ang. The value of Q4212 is -0.04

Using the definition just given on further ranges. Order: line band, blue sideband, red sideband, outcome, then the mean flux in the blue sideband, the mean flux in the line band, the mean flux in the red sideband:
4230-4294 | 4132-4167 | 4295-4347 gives -0.12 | 2.14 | 2.04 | 1.67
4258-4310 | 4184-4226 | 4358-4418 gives 0.04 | 2.1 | 1.97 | 1.95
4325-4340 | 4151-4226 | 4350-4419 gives 0.34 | 2.09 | 1.45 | 1.94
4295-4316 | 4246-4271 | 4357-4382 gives 0.05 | 2.03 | 1.9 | 1.95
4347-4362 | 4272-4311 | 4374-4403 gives 0.07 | 1.95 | 1.83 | 1.95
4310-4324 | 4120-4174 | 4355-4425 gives 0.07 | 2.13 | 1.89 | 1.95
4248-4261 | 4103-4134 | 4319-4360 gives -0.21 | 1.91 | 2.07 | 1.58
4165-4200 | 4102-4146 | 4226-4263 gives -0.03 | 1.98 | 2.1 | 2.1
